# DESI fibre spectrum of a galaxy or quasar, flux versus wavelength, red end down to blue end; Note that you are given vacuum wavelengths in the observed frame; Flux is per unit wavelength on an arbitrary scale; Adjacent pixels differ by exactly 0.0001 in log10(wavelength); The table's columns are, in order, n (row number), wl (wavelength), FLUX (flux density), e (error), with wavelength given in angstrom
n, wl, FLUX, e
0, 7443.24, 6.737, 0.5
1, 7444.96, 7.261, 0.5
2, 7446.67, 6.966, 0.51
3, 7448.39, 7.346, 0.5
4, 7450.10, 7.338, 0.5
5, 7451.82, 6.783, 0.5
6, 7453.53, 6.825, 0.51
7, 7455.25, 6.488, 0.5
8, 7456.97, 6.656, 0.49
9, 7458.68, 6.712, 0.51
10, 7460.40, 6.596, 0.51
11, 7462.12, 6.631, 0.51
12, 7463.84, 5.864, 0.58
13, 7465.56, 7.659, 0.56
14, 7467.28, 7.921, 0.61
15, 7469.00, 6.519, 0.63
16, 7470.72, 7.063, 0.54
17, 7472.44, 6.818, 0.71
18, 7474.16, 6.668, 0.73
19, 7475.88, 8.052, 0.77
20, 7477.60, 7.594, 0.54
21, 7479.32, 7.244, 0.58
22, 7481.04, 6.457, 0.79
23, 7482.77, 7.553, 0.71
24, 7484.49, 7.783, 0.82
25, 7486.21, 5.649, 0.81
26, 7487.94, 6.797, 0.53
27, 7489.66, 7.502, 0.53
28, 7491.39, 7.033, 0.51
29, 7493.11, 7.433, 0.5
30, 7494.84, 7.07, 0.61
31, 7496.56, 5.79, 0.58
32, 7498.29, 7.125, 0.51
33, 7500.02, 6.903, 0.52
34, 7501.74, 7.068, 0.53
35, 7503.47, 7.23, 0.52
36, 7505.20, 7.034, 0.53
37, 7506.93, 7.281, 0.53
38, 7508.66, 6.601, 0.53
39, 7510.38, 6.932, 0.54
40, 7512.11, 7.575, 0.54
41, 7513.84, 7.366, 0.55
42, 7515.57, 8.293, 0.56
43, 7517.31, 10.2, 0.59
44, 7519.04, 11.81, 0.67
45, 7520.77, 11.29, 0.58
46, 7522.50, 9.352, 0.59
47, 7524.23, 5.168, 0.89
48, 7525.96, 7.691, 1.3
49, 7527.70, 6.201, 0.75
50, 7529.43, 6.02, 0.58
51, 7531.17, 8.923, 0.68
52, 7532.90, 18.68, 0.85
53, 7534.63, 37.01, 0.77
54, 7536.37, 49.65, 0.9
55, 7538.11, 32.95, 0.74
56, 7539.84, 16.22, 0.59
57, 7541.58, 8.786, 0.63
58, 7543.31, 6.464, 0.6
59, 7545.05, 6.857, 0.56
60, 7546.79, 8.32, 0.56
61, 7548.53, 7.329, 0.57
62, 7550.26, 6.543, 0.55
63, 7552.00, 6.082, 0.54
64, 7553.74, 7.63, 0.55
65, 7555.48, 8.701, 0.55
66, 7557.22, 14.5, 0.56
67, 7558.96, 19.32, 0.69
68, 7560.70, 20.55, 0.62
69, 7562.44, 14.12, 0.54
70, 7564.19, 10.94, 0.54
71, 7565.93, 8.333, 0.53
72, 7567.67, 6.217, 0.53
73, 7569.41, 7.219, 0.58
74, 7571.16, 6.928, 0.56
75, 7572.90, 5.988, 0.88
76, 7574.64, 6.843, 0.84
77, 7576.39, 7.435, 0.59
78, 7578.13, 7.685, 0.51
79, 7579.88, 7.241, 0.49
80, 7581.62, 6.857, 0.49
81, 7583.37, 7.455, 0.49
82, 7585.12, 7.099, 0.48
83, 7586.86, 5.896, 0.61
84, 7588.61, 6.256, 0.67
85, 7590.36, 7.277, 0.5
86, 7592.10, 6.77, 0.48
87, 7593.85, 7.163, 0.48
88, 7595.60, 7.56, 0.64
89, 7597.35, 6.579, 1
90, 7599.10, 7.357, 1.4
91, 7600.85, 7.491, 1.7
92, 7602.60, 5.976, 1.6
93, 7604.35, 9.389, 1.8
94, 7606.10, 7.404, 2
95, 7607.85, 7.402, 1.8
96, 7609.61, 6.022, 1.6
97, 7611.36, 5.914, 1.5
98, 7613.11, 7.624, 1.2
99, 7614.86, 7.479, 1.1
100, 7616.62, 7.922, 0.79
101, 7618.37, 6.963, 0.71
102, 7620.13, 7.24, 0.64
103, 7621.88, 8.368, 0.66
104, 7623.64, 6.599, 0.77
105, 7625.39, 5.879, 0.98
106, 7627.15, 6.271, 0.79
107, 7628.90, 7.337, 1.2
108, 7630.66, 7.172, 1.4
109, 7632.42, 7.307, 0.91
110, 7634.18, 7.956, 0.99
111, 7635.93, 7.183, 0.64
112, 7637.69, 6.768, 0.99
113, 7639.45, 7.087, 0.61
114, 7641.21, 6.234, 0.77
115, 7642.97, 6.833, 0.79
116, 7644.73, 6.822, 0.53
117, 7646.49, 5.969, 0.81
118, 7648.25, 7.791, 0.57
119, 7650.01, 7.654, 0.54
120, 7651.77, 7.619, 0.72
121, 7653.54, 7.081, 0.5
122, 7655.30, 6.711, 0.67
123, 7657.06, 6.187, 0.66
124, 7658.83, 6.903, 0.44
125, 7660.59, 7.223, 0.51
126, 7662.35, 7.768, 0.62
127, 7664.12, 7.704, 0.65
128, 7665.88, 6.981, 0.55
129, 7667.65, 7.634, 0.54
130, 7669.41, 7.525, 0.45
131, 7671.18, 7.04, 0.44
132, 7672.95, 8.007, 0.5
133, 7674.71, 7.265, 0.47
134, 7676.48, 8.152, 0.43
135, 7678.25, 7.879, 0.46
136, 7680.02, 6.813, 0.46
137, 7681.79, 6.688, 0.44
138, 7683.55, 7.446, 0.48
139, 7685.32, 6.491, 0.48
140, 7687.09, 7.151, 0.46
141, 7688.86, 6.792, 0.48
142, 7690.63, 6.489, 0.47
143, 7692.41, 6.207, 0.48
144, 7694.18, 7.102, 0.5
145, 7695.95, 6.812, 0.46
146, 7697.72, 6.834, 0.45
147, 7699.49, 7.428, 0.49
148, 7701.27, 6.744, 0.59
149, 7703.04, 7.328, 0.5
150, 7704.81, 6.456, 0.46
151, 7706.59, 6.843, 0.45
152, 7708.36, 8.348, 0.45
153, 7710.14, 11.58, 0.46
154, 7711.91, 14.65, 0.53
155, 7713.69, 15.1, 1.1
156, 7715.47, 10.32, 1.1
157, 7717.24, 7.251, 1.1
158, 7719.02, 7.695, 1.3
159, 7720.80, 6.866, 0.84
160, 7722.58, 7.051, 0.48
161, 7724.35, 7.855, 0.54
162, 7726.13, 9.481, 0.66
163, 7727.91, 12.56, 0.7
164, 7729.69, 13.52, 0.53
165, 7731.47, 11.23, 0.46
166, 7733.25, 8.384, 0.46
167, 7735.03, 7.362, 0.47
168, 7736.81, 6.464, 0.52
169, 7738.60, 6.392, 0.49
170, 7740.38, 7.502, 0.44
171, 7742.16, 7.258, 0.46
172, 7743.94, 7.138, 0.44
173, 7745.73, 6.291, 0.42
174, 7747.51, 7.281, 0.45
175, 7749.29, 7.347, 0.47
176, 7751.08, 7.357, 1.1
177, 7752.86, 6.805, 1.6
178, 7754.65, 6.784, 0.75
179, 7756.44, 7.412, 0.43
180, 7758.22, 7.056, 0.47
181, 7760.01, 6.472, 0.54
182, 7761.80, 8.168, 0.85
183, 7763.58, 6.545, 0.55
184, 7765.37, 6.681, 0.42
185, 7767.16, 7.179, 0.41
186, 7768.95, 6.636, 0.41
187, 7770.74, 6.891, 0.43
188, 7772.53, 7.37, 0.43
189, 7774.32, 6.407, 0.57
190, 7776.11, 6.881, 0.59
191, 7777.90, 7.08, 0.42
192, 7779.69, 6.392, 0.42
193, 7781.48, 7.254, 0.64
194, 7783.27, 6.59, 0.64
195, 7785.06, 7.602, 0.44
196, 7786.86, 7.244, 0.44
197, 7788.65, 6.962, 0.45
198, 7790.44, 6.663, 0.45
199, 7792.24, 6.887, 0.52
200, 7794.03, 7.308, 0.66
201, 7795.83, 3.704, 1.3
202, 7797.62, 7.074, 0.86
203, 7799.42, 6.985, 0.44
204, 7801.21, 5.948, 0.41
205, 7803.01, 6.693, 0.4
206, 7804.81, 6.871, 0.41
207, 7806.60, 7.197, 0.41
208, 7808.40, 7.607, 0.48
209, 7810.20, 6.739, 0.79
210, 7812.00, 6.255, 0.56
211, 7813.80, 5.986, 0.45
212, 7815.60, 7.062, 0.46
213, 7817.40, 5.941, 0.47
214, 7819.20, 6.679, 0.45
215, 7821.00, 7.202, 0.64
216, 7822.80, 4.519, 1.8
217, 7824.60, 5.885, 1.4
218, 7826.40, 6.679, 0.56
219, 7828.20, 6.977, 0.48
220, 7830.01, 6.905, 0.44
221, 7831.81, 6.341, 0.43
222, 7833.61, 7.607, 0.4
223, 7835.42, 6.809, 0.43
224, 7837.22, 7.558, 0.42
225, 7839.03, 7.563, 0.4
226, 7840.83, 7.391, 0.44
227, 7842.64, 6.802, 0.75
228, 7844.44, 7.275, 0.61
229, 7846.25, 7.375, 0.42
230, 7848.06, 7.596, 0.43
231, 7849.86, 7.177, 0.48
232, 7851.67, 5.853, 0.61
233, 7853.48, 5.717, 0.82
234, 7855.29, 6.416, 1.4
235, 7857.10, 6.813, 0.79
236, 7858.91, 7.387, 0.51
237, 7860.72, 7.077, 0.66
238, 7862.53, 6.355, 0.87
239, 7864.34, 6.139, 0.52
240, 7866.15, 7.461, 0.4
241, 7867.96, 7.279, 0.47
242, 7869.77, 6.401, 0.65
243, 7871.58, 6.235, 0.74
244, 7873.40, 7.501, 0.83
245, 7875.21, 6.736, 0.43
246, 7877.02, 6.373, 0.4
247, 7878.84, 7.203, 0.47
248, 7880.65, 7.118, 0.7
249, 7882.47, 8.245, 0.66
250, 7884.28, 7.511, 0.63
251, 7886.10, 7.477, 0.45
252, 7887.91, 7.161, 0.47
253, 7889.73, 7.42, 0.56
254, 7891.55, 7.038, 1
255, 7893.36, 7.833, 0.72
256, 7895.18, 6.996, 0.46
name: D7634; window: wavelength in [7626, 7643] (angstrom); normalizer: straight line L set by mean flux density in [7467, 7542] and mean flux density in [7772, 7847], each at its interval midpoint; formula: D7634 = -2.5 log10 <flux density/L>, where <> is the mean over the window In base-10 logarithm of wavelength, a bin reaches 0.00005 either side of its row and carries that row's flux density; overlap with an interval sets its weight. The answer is 0.24 mag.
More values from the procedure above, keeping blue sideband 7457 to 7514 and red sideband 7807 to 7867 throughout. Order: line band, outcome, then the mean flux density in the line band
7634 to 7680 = -0.050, 7.21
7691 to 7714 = -0.215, 8.36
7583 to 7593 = 0.028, 6.76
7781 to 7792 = -0.037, 7.03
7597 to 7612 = -0.026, 7.09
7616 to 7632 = -0.026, 7.08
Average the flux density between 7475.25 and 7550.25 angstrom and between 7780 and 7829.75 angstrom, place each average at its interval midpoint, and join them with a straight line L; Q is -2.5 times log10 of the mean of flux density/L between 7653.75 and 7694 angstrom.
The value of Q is 0.154 mag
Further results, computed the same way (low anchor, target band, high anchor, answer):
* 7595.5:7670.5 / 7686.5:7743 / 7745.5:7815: -0.205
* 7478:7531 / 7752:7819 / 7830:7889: 0.048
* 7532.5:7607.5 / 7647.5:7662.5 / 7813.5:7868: 0.313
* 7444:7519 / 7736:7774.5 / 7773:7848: -0.024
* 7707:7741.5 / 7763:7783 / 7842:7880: 0.233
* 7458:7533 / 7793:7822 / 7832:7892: 0.083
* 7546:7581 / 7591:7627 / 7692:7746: 0.266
